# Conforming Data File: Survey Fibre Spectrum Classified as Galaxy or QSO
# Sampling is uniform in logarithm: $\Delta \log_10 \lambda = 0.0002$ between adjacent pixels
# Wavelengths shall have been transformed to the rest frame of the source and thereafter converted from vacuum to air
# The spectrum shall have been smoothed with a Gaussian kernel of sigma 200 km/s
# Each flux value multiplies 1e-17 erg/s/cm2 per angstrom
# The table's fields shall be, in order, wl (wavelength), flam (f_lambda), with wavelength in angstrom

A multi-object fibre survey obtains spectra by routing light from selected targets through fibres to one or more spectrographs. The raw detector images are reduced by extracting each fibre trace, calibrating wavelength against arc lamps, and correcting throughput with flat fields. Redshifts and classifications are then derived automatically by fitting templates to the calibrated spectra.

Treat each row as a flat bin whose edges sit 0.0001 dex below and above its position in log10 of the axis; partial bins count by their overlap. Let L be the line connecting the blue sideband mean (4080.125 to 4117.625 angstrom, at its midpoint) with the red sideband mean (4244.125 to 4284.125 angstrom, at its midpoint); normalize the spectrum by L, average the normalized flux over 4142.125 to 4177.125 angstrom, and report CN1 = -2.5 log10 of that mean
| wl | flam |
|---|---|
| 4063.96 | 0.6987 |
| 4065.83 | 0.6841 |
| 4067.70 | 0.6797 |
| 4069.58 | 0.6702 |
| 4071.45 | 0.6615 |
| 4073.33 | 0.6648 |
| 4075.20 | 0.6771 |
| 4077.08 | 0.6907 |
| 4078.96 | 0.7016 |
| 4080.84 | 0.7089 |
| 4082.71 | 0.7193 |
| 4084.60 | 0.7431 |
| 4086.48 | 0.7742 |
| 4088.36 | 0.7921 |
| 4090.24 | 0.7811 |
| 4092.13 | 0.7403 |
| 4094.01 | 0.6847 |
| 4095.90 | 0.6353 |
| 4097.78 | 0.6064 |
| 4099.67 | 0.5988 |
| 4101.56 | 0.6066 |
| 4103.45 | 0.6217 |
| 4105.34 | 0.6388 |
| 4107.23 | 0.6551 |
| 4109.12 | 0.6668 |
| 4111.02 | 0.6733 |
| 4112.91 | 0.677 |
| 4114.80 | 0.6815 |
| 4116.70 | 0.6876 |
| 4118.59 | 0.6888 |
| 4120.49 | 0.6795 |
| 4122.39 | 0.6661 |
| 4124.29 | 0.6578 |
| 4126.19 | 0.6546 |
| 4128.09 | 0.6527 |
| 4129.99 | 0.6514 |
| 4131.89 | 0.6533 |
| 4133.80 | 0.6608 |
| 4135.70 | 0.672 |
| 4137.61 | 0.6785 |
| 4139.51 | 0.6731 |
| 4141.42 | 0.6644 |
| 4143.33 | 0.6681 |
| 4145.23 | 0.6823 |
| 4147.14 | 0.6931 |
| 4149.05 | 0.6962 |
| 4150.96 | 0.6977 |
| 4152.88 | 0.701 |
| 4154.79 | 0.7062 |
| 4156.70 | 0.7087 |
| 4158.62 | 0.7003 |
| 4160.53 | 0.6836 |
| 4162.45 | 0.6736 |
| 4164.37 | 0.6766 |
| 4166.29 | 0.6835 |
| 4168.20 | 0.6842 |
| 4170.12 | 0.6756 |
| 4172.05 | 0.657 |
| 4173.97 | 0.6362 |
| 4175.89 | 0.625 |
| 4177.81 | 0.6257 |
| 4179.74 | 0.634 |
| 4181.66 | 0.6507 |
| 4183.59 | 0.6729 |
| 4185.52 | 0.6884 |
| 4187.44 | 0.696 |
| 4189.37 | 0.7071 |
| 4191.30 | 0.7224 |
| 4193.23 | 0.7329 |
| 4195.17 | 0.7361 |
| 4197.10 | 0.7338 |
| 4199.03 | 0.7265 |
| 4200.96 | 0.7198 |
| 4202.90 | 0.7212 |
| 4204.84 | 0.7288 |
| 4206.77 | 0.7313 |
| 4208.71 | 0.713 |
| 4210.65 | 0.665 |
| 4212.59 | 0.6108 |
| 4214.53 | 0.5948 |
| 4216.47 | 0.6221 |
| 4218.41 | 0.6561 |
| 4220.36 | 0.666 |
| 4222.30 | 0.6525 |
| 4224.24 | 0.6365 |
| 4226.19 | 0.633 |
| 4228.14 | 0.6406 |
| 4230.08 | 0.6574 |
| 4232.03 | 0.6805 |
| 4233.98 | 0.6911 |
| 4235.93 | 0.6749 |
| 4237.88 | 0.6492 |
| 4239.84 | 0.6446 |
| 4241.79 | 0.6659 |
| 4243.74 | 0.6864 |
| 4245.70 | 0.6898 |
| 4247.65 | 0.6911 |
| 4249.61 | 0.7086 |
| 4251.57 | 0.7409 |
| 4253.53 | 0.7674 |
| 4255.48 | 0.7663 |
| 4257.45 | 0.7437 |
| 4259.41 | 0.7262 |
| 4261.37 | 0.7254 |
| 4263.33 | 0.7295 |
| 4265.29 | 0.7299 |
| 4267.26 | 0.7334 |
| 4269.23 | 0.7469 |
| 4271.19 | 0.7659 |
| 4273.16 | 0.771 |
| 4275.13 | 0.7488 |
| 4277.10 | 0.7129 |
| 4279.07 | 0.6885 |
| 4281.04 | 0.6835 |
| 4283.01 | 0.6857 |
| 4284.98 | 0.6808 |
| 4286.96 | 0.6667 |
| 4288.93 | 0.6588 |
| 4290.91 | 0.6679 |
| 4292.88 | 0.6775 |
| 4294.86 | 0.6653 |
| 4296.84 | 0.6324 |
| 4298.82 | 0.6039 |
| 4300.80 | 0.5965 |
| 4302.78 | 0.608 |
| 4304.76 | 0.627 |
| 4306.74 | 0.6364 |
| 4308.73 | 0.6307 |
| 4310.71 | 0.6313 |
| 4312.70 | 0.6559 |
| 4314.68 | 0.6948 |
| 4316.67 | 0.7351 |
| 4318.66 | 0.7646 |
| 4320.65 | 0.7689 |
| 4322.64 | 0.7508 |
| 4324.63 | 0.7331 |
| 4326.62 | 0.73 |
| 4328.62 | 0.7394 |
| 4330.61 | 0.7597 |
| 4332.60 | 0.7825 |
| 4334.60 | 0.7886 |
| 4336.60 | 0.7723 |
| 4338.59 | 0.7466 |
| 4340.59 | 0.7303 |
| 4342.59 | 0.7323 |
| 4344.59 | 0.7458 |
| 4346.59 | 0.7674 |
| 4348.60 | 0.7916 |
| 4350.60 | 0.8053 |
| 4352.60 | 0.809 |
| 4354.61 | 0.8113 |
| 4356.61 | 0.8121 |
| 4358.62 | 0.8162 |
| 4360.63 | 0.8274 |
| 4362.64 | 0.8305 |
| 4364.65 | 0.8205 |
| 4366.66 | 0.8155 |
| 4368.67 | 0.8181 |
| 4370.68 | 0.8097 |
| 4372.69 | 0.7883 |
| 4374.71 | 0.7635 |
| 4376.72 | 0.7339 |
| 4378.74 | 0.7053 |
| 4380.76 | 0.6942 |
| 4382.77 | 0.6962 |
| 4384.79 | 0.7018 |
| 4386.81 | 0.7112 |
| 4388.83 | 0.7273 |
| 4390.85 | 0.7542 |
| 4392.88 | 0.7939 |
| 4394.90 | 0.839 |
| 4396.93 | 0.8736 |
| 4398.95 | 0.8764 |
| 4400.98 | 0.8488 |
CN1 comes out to 0.03 mag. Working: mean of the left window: 0.684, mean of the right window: 0.727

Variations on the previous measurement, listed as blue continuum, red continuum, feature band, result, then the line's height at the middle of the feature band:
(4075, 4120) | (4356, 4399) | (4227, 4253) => 0.08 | 0.733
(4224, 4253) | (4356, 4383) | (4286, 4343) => 0.06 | 0.737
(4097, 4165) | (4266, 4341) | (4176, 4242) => 0.01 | 0.683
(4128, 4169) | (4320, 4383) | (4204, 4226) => 0.08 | 0.711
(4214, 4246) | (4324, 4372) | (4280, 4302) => 0.10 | 0.722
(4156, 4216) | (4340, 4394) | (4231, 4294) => 0.02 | 0.721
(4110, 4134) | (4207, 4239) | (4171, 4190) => 0.00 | 0.66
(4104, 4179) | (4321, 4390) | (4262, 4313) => 0.09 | 0.736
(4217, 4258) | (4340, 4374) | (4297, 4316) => 0.18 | 0.748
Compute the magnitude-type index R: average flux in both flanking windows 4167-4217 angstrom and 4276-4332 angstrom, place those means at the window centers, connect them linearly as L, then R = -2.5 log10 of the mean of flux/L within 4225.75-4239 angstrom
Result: 0.03 mag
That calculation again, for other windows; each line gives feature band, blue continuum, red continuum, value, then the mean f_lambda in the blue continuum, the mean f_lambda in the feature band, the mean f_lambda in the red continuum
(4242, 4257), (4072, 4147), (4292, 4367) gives -0.01 mag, 0.678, 0.719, 0.732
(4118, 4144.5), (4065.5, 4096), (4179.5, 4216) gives 0.06 mag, 0.709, 0.666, 0.694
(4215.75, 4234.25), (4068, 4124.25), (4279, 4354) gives 0.07 mag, 0.682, 0.653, 0.707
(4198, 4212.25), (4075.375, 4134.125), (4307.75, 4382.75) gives 0.00 mag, 0.679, 0.711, 0.759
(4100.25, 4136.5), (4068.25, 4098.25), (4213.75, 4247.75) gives 0.05 mag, 0.705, 0.66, 0.657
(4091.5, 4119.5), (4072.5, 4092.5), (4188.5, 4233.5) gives 0.10 mag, 0.727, 0.657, 0.682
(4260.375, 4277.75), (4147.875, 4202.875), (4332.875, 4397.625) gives -0.01 mag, 0.688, 0.741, 0.775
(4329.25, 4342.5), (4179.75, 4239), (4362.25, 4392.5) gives -0.03 mag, 0.679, 0.761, 0.757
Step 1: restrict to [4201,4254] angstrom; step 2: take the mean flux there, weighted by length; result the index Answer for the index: 0.675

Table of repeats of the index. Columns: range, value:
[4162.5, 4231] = 0.675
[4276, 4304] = 0.659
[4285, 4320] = 0.658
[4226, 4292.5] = 0.702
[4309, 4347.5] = 0.736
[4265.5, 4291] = 0.71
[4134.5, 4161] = 0.688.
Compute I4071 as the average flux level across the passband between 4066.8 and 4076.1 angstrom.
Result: 0.671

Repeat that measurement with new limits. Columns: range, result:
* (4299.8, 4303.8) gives 0.603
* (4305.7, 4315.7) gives 0.65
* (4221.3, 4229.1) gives 0.641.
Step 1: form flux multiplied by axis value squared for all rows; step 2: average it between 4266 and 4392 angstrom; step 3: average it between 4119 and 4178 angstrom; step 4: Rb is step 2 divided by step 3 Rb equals 1.18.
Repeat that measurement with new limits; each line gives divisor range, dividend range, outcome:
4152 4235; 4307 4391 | 1.20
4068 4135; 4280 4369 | 1.19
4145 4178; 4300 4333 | 1.10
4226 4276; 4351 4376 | 1.20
